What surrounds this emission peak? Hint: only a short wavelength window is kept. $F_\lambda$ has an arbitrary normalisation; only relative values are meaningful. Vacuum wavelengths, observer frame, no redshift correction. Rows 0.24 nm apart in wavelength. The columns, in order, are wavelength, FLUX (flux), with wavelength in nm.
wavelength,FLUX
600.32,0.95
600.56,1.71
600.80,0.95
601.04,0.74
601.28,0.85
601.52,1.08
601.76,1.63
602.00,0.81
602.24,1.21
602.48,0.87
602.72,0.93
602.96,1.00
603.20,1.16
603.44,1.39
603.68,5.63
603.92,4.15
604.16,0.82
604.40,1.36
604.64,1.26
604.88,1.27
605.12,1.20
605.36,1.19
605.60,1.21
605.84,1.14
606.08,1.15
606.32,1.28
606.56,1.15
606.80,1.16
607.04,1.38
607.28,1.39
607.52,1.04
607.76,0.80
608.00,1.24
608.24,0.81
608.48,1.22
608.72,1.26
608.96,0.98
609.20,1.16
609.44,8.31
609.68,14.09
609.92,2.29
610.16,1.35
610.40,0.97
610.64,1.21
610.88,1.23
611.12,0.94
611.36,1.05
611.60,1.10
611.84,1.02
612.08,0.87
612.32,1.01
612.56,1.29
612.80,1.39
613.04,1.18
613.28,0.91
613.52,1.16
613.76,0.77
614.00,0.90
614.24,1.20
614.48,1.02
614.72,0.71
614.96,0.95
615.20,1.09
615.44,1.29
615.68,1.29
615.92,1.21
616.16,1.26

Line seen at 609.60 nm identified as [O III]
